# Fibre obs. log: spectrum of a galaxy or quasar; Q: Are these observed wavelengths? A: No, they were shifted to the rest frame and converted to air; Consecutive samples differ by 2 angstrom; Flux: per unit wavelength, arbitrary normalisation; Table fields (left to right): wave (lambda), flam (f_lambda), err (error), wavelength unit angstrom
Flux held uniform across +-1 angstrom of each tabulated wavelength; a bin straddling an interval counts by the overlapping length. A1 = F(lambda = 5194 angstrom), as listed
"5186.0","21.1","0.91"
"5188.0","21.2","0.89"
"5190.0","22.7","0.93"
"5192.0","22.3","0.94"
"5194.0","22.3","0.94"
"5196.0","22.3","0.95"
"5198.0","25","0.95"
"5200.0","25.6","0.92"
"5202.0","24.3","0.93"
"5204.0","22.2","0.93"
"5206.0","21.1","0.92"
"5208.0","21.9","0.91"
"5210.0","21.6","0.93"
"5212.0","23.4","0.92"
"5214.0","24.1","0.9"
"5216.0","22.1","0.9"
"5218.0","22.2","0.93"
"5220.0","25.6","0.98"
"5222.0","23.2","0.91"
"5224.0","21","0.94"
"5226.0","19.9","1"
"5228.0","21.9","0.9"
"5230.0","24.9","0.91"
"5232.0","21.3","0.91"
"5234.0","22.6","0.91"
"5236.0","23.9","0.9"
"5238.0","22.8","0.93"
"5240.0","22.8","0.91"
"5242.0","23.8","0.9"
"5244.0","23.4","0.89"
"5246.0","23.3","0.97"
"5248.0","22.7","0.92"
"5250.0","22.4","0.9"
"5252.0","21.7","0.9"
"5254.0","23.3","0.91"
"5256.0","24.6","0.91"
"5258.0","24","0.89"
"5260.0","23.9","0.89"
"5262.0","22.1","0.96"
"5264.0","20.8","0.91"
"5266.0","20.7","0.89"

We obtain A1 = 22.3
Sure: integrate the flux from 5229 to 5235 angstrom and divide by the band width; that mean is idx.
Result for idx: 22.9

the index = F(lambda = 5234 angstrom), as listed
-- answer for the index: 22.6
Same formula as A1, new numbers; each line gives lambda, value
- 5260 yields 23.9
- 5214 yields 24.1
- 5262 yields 22.1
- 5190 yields 22.7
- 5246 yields 23.3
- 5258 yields 24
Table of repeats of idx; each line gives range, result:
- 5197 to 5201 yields 25.3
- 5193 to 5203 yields 23.9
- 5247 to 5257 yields 22.9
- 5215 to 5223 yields 23.3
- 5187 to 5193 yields 22.1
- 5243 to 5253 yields 22.7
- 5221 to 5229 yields 21.5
